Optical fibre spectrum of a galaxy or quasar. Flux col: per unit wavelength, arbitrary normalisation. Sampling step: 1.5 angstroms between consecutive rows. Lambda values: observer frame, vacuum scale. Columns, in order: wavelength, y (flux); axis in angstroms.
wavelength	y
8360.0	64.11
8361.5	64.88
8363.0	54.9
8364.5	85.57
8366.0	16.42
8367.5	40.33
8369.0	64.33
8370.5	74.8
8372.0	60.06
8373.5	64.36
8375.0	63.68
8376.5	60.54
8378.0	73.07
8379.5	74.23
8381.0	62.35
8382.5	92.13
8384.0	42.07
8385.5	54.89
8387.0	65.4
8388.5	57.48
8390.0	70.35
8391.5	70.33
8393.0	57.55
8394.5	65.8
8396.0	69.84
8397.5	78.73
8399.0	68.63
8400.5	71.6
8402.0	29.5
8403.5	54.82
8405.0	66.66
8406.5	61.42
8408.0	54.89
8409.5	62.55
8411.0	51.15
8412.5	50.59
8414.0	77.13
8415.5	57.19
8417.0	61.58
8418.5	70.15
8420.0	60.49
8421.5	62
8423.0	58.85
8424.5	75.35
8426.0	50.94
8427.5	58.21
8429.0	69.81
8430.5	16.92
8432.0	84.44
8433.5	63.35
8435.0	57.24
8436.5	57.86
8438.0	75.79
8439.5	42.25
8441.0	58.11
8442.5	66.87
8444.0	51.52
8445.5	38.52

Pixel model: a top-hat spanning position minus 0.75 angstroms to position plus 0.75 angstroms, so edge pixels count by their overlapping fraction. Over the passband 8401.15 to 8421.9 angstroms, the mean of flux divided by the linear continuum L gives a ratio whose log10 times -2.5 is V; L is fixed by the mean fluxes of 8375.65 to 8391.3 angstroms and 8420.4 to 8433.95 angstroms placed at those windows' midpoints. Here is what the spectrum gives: 0.058 mag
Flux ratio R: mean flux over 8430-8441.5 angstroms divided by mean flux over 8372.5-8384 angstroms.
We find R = 0.85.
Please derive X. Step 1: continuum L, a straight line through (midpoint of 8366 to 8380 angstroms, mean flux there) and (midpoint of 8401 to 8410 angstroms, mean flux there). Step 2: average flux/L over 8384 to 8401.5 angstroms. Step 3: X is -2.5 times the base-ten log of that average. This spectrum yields -0.13 mag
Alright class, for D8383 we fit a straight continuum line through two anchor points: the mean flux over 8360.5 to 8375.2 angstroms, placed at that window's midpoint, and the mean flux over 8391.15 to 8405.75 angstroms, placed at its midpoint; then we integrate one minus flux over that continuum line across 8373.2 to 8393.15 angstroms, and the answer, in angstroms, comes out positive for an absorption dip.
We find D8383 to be -1.4 angstroms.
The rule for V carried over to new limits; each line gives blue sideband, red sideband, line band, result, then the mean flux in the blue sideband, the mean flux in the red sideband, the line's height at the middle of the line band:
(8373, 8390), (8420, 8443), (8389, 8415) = 0.008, 64.8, 59.8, 62.8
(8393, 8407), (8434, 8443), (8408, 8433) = 0.013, 62.7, 59.6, 61.1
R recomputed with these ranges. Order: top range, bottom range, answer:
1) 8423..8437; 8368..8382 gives 0.89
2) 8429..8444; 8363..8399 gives 0.92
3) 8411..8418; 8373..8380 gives 0.91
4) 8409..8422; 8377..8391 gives 0.93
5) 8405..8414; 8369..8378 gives 0.90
